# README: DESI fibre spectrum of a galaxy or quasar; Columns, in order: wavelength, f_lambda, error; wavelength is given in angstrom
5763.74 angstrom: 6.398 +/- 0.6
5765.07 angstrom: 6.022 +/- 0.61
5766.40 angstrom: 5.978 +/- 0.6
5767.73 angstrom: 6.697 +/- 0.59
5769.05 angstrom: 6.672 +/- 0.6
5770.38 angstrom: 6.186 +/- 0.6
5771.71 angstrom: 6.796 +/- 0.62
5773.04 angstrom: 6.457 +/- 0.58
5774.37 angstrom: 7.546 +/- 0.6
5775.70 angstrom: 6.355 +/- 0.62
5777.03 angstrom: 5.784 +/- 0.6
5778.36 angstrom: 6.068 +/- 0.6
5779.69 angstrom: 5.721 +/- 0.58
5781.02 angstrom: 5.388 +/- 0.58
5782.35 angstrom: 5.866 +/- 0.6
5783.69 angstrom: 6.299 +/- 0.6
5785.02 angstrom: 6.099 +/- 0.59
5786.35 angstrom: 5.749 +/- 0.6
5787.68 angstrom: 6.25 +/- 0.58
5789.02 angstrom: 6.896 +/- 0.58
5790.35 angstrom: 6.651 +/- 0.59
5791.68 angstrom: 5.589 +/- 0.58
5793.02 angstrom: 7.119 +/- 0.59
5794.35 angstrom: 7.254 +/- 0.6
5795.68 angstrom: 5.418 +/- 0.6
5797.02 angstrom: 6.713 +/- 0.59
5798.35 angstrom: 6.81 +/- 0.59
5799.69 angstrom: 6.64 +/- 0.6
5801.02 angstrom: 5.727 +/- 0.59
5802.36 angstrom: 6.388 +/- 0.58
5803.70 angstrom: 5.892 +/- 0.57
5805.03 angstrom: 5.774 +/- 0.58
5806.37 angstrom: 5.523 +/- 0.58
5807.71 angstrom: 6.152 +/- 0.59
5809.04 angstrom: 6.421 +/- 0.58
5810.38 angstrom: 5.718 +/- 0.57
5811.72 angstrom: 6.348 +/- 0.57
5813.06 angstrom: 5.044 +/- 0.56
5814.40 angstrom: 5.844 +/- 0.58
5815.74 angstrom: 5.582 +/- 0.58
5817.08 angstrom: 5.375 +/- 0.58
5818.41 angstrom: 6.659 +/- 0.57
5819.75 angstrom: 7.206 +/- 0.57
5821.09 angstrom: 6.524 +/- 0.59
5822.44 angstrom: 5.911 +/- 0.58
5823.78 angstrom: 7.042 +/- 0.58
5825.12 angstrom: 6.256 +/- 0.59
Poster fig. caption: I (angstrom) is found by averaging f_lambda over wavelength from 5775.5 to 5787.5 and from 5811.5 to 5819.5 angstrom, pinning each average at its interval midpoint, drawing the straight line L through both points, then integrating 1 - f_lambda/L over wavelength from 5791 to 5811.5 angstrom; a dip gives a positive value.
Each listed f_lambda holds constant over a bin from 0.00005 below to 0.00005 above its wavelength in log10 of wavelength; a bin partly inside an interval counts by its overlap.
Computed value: -1.14 angstrom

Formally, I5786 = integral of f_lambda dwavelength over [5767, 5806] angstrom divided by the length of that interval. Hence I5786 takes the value 6.3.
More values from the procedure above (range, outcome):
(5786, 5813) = 6.23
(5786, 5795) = 6.53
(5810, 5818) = 5.68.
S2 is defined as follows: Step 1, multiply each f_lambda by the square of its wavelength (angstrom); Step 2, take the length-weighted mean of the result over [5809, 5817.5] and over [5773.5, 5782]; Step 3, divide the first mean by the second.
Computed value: 0.94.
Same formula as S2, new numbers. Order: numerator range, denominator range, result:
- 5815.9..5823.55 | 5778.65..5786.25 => 1.09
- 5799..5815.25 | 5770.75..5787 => 0.97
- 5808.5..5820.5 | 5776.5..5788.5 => 1.03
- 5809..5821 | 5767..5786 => 0.97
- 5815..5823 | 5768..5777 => 0.95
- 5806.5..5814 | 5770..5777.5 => 0.91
